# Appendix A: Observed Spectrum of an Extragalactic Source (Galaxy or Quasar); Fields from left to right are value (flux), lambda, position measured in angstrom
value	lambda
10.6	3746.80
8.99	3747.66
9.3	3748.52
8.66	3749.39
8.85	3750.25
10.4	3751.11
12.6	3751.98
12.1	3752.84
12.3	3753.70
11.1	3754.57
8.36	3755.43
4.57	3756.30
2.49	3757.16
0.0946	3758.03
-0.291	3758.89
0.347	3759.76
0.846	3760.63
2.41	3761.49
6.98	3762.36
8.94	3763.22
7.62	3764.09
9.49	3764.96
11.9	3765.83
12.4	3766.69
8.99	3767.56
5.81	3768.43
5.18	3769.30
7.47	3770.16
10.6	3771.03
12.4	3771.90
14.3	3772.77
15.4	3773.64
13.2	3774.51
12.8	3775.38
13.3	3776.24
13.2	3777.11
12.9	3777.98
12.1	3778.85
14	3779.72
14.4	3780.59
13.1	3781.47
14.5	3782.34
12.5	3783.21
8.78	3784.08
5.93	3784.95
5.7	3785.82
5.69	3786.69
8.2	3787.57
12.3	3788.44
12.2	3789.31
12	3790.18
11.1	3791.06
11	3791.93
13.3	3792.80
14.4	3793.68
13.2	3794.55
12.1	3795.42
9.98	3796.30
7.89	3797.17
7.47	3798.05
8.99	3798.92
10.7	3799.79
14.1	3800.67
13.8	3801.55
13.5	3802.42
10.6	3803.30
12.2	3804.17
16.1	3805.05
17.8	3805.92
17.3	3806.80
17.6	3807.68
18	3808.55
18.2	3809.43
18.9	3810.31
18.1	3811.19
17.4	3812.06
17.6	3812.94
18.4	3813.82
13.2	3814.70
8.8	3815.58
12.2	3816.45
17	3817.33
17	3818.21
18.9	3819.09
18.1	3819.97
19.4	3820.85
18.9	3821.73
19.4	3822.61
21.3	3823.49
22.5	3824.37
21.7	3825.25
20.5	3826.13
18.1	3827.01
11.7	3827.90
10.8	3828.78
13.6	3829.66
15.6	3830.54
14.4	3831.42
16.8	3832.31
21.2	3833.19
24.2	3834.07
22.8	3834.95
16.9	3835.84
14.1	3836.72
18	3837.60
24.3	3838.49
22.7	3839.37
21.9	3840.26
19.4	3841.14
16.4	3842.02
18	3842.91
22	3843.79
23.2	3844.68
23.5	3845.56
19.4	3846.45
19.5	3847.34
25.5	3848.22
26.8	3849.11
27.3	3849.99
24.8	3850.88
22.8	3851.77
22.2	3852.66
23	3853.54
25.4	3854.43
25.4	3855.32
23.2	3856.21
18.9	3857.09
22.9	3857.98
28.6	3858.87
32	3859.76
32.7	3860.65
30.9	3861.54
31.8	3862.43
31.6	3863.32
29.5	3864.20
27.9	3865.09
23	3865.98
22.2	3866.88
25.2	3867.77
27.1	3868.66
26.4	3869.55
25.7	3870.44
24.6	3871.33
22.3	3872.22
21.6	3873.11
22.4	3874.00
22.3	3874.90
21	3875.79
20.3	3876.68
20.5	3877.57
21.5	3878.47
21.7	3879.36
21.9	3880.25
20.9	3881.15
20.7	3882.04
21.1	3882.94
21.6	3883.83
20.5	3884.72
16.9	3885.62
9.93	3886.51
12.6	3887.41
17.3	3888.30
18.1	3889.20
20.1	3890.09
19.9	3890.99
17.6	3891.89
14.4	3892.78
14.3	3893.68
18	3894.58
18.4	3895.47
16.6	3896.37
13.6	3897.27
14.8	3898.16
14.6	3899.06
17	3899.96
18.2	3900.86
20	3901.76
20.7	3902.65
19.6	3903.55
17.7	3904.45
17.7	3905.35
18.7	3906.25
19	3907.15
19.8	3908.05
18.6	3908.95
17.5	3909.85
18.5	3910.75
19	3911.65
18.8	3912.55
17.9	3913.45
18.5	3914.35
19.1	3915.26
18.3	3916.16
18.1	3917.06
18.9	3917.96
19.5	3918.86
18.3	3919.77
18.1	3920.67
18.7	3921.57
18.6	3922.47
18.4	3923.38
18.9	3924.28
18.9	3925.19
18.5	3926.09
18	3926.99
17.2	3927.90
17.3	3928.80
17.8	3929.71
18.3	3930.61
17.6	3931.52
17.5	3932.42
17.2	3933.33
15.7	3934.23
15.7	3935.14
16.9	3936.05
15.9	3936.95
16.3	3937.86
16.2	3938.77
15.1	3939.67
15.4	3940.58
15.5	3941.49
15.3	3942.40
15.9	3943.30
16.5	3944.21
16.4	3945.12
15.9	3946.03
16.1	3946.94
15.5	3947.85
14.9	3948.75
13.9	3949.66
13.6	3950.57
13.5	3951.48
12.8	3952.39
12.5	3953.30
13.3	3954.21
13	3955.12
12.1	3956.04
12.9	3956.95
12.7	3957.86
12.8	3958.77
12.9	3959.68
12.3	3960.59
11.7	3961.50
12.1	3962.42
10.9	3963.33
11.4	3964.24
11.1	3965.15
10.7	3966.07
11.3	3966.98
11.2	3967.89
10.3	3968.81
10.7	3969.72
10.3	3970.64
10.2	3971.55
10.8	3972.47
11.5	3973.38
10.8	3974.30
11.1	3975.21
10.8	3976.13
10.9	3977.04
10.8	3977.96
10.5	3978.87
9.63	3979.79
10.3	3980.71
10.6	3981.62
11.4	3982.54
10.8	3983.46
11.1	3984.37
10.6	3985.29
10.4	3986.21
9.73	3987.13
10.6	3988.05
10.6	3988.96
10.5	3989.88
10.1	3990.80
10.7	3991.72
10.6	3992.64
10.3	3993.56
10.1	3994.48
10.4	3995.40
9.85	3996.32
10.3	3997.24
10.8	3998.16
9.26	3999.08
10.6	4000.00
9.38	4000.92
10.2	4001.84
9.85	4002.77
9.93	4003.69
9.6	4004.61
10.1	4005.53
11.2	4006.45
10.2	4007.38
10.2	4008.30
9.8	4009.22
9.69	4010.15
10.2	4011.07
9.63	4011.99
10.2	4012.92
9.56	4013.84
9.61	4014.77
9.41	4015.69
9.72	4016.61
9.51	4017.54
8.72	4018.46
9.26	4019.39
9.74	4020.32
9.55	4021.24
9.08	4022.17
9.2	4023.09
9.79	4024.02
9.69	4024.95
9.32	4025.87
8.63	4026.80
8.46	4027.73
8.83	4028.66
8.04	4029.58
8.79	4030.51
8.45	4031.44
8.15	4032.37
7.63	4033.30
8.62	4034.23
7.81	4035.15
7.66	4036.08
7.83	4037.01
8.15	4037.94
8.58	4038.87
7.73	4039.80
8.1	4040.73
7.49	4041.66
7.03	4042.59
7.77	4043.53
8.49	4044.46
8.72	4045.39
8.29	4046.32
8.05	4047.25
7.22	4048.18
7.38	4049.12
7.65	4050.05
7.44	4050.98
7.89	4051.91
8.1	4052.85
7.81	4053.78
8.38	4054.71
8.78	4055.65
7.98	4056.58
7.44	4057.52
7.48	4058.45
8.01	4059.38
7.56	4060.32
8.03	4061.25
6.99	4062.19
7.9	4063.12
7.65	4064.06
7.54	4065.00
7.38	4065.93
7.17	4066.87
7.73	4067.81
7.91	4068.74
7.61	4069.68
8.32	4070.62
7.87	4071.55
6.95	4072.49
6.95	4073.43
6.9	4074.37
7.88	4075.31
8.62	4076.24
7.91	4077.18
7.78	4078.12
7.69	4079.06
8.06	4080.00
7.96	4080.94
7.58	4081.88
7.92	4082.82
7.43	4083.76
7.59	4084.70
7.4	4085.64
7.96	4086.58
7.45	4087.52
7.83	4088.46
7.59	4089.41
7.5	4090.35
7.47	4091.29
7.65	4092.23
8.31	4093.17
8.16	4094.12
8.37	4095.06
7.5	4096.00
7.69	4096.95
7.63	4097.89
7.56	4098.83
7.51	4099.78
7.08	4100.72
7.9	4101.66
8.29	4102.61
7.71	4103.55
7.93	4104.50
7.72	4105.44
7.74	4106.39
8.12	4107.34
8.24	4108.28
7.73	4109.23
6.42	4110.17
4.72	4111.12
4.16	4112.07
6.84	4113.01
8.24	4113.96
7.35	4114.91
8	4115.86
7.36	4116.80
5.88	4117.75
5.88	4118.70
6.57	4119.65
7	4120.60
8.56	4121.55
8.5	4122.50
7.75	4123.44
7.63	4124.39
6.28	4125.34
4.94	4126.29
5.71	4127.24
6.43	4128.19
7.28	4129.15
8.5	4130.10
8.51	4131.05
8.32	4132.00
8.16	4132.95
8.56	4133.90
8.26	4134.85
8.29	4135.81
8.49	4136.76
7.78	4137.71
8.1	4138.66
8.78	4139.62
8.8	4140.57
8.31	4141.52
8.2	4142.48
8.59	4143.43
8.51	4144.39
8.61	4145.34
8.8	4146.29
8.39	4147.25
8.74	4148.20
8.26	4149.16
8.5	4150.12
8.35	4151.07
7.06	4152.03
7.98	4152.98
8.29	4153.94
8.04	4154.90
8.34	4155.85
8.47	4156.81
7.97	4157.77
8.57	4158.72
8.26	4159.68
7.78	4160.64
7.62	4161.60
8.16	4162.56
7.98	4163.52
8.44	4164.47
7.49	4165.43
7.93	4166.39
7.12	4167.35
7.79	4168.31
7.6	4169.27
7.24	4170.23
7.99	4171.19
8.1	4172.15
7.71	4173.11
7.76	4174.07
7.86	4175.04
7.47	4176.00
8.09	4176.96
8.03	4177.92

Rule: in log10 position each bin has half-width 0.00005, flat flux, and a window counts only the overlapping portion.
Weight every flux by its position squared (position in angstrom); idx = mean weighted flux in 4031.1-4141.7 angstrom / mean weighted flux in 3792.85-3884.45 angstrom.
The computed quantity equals 0.44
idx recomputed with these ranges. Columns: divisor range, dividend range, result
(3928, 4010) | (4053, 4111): 0.66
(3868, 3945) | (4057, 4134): 0.45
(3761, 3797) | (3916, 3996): 1.39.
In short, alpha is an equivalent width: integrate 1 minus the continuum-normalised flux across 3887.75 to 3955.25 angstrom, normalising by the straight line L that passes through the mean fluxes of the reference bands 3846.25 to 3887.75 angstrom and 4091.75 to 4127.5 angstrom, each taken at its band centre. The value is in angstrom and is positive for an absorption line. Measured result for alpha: 9.6 angstrom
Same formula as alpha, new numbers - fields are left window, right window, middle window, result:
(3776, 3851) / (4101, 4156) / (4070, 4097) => 3.44 angstrom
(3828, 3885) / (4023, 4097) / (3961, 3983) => 5.20 angstrom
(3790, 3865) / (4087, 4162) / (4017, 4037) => 4.57 angstrom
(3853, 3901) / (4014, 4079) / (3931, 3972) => 5.24 angstrom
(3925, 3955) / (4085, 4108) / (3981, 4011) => 6.23 angstrom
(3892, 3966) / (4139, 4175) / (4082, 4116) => 8.92 angstrom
